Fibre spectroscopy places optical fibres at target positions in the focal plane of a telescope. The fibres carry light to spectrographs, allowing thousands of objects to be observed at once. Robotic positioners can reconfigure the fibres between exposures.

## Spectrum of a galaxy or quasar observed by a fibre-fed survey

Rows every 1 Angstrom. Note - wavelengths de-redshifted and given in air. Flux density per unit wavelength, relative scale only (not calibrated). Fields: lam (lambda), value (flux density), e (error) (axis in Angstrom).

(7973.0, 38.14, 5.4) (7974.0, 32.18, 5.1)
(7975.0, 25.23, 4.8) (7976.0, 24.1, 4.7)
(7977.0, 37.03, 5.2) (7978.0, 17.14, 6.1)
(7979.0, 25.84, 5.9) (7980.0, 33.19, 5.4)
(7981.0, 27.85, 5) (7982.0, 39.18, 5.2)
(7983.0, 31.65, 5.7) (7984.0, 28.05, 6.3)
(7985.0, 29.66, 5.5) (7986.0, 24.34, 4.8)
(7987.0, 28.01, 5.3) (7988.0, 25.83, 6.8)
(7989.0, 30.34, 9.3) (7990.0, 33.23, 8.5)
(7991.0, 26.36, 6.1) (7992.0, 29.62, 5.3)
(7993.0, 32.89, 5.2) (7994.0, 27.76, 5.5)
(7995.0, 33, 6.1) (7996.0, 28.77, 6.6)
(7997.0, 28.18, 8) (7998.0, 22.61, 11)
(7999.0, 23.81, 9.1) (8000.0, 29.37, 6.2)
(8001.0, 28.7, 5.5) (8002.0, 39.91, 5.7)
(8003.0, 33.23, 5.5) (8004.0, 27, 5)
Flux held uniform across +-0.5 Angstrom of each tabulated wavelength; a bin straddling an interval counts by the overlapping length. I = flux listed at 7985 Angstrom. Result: 29.66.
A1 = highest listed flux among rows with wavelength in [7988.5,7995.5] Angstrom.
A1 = 33.23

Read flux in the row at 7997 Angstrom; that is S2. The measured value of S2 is 28.18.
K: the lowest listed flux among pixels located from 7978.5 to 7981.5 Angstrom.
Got 25.84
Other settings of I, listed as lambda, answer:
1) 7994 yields 27.76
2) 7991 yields 26.36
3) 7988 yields 25.83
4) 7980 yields 33.19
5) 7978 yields 17.14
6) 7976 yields 24.1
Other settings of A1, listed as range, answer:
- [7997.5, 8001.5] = 29.37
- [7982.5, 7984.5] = 31.65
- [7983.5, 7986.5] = 29.66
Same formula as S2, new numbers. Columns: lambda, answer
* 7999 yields 23.81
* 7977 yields 37.03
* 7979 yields 25.84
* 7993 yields 32.89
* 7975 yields 25.23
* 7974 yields 32.18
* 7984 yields 28.05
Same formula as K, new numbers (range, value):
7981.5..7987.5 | 24.34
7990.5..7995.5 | 26.36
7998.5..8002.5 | 23.81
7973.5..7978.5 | 17.14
